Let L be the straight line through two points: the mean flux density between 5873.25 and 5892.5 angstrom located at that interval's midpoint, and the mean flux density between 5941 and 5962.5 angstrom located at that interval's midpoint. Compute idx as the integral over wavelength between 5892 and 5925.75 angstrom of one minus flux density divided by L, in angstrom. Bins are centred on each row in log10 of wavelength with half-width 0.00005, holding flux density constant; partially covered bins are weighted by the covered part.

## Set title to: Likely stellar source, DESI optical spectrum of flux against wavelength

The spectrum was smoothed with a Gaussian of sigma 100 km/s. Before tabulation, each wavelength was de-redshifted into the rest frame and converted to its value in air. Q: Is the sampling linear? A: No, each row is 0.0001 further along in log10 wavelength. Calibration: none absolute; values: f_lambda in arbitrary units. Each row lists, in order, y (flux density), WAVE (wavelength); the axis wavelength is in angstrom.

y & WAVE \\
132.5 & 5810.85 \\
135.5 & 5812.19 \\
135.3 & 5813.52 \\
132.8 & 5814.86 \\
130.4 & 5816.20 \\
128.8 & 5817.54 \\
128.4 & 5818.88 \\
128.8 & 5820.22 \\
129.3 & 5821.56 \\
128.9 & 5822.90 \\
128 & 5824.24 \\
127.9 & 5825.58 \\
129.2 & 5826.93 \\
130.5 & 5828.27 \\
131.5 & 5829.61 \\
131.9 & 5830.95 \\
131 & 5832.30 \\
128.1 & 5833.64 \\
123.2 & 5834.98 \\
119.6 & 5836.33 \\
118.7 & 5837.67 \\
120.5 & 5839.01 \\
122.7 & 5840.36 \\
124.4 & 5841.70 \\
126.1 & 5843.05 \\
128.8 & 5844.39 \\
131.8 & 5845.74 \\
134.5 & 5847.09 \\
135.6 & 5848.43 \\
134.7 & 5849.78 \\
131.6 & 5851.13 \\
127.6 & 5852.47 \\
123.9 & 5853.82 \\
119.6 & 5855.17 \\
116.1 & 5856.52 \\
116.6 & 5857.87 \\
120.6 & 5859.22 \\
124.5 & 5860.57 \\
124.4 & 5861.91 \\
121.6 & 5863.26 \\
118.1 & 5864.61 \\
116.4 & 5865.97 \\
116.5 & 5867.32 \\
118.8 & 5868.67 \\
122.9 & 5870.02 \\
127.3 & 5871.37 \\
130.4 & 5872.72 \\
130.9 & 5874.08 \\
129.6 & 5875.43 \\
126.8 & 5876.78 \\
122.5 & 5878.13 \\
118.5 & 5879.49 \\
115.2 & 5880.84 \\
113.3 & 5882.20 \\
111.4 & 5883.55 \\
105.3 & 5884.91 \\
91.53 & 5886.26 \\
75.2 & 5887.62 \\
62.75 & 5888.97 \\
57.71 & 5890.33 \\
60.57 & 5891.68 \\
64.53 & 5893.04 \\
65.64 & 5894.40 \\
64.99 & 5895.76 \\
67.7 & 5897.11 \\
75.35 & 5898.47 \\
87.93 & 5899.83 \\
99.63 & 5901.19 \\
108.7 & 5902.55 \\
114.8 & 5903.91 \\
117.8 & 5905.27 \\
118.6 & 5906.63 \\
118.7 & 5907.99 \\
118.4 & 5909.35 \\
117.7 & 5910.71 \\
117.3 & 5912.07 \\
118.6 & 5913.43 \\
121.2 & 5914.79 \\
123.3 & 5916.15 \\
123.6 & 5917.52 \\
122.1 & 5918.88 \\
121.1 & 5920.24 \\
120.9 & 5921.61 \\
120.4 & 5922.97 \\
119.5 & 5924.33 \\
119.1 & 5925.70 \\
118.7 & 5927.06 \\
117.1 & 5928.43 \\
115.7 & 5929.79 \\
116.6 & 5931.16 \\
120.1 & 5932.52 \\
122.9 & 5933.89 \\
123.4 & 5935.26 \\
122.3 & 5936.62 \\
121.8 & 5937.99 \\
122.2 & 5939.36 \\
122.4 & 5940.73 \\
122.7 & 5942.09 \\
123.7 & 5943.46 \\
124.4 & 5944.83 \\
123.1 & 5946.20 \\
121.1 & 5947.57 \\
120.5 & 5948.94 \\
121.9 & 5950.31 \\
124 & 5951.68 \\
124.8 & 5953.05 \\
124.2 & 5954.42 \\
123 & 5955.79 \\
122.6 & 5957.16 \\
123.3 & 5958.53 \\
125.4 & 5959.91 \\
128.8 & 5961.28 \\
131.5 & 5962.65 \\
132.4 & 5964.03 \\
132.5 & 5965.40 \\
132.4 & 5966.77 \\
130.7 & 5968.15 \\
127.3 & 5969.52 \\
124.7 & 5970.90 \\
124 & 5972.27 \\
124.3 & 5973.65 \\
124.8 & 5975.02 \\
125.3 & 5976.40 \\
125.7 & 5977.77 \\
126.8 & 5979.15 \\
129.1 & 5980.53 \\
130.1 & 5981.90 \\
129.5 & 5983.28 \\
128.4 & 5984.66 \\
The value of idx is 1.32 angstrom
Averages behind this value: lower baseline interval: 101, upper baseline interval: 124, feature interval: 106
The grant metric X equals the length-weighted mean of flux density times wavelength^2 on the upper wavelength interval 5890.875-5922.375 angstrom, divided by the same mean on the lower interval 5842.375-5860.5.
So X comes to 0.8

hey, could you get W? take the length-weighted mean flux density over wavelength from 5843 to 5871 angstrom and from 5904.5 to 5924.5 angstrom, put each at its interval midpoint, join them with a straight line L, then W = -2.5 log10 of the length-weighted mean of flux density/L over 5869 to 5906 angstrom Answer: 0.228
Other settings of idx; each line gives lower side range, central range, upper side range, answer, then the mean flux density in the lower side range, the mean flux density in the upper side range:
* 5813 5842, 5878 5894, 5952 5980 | 4.7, 128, 127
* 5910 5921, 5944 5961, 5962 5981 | 0.3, 121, 128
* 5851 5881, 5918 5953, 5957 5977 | 1.3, 123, 127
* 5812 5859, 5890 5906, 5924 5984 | 5.5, 128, 124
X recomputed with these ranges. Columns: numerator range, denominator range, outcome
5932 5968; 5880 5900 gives 1.56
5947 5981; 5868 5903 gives 1.32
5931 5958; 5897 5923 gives 1.10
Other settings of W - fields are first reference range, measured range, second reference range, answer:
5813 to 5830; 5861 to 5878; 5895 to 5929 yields -0.035 mag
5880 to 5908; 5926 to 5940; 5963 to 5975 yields -0.096 mag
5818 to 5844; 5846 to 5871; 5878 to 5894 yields -0.144 mag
